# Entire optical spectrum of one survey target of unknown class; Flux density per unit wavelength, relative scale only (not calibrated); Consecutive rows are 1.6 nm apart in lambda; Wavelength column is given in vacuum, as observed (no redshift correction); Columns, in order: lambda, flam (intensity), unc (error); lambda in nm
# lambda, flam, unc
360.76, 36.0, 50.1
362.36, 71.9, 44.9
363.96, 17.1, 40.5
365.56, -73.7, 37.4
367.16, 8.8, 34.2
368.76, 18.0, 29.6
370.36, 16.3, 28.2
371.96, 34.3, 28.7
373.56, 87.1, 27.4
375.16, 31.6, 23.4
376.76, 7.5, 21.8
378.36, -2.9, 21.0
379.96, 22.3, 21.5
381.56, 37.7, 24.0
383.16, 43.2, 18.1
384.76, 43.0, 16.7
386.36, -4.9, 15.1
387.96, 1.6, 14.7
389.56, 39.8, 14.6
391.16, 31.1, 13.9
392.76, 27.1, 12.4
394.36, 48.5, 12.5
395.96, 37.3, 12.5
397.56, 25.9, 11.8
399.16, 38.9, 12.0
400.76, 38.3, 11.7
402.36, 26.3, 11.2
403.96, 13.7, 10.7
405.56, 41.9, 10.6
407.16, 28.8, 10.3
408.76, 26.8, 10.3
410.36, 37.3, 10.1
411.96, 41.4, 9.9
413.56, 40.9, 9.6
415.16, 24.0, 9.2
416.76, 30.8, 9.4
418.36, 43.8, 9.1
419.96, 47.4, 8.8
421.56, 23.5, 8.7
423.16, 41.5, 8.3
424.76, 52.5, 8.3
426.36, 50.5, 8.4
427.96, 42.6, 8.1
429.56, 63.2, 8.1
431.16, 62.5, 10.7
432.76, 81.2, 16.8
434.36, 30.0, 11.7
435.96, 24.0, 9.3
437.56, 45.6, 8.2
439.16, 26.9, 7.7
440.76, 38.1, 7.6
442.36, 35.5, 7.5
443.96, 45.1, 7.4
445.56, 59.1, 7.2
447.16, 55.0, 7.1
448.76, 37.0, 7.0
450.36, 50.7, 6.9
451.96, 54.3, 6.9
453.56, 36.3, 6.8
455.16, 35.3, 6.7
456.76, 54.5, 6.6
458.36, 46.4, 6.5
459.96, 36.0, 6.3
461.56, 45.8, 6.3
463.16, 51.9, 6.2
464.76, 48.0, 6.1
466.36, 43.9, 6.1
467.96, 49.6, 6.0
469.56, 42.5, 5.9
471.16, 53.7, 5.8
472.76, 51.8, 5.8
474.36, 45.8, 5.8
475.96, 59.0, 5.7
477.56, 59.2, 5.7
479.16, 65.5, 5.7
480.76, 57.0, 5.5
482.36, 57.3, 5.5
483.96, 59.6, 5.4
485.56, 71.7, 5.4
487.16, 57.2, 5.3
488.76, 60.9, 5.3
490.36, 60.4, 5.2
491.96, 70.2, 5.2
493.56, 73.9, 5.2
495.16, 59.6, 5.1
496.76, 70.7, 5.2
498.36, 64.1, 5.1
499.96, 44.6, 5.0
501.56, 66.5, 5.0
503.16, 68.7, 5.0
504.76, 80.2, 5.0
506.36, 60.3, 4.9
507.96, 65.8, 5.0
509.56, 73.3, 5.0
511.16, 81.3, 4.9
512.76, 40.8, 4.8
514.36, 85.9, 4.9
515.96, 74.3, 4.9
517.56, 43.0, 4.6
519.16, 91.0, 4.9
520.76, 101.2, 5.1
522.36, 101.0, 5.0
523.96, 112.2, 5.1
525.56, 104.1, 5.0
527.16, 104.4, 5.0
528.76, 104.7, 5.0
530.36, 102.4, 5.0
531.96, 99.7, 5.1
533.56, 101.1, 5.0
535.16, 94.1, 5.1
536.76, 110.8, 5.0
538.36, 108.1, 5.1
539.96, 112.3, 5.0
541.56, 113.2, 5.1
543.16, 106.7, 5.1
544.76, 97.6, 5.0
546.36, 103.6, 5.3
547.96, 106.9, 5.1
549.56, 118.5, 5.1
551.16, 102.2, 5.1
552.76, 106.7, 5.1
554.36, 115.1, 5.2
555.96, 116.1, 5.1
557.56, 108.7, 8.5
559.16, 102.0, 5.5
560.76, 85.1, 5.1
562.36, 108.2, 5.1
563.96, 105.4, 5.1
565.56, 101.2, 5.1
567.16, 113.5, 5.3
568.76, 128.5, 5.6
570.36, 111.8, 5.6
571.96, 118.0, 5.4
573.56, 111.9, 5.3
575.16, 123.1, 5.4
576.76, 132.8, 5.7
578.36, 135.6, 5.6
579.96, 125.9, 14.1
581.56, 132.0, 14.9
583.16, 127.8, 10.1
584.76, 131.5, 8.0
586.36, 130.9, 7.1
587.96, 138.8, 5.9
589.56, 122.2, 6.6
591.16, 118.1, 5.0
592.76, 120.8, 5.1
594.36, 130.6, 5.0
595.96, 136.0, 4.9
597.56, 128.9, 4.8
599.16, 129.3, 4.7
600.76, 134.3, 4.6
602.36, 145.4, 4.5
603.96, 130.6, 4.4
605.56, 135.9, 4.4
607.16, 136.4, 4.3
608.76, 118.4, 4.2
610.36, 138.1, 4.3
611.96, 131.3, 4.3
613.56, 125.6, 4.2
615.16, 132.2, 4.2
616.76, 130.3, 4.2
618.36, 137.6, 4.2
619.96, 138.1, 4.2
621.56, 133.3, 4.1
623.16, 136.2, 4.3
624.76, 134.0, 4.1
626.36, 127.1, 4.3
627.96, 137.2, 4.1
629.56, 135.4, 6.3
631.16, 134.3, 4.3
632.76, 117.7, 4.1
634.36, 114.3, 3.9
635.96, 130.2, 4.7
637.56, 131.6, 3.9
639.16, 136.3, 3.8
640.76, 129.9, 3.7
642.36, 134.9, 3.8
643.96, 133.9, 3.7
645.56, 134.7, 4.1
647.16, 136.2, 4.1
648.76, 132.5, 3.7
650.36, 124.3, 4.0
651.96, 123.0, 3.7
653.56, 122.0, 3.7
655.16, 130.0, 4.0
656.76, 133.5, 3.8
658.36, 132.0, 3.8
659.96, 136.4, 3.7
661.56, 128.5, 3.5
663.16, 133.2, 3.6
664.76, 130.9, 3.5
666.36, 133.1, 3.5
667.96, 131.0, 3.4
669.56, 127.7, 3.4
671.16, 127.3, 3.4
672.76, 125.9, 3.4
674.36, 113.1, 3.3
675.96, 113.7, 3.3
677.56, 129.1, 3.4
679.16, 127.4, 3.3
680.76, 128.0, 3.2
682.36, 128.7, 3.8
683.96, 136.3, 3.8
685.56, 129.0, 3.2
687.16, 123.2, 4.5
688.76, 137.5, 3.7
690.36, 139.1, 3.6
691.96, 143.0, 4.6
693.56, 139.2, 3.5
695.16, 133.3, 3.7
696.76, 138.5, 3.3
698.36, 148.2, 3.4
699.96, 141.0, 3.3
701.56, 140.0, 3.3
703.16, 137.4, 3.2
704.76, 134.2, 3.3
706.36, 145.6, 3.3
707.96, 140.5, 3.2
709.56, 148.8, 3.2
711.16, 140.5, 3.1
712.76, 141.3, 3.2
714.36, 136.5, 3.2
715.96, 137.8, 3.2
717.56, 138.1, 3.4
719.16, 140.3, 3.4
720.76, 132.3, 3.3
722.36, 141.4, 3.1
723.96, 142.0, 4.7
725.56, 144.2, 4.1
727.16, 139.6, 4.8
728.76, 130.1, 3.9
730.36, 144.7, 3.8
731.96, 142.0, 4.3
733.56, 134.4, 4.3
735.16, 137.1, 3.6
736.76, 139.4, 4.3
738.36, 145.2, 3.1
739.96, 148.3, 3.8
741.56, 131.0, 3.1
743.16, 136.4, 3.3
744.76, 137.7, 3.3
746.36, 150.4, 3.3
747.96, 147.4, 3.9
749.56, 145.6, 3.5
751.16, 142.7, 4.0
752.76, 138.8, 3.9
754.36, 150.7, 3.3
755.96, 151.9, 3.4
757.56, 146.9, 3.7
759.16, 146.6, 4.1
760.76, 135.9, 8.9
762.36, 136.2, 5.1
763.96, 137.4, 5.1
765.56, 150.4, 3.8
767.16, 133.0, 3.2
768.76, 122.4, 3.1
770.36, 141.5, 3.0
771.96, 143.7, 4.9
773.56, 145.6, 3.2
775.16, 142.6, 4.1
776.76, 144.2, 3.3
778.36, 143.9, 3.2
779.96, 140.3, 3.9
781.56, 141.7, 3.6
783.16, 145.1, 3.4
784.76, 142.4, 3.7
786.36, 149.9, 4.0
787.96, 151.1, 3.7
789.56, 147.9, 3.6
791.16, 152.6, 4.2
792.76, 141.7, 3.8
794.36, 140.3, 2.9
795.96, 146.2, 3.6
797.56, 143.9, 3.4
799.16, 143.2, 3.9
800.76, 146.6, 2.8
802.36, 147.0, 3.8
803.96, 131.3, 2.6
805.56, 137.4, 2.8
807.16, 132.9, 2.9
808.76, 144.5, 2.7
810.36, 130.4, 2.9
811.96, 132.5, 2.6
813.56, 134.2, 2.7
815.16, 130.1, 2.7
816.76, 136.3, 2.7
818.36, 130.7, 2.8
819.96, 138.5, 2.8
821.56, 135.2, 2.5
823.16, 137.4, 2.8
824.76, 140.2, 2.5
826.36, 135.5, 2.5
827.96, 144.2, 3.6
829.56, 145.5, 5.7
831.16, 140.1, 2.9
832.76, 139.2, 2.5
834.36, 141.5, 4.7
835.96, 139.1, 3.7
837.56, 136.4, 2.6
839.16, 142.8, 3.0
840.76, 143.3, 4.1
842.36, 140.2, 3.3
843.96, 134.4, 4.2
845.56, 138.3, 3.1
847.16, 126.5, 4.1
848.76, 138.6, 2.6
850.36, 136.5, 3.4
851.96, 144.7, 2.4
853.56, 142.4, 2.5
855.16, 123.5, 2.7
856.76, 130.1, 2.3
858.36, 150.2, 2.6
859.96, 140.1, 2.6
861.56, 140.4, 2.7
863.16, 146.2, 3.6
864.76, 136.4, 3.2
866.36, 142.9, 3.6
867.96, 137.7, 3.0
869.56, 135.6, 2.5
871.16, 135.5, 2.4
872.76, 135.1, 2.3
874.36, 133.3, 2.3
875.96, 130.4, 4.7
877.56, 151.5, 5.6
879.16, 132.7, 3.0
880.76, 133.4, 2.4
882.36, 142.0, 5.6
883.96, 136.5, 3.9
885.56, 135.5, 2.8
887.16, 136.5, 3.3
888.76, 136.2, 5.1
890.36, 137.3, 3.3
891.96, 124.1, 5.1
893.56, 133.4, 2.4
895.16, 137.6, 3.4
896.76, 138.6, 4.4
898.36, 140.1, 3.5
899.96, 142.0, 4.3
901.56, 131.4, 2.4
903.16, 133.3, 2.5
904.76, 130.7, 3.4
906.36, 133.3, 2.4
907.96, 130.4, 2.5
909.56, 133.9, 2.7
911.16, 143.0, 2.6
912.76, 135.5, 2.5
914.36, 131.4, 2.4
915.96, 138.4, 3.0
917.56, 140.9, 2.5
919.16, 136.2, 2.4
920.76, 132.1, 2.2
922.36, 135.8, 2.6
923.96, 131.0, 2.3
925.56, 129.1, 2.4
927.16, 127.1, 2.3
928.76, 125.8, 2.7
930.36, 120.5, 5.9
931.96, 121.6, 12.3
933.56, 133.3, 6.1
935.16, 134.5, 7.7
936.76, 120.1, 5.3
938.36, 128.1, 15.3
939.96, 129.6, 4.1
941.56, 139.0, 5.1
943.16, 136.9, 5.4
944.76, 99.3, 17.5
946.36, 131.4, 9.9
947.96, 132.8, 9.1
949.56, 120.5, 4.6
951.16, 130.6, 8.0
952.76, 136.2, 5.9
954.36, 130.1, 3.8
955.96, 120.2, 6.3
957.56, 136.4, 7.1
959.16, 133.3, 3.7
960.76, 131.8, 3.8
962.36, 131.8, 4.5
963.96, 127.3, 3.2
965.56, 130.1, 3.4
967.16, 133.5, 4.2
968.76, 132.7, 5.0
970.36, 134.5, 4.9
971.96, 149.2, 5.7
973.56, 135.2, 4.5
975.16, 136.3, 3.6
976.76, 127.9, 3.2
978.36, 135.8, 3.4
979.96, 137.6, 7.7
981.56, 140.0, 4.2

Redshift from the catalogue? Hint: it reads 0.303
